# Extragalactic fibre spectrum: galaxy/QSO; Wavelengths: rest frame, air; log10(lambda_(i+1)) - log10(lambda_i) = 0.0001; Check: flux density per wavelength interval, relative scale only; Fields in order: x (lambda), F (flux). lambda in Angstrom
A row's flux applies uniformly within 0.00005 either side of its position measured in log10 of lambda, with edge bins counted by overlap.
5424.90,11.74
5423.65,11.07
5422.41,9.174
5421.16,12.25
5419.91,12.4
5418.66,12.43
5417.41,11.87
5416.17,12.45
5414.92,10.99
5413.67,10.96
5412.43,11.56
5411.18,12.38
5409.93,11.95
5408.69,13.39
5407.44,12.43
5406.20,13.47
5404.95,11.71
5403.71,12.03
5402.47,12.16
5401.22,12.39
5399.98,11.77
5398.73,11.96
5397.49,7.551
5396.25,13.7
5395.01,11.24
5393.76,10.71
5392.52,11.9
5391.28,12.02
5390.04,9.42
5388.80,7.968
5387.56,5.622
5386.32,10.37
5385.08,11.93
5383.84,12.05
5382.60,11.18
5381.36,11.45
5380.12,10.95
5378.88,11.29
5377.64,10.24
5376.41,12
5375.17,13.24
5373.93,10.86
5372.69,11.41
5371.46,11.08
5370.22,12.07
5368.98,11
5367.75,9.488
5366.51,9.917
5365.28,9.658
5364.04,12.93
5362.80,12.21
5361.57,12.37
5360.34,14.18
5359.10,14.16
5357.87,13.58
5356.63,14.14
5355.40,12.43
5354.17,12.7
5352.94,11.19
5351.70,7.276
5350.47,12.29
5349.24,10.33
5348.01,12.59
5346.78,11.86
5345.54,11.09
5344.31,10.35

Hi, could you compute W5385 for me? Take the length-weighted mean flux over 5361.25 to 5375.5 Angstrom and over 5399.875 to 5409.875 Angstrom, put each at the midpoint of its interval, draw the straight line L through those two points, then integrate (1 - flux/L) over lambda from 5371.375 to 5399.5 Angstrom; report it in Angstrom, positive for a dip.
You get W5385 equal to 2.2 Angstrom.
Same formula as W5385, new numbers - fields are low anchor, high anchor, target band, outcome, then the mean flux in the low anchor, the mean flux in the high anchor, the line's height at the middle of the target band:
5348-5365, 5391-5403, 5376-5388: 1.0 Angstrom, 12.2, 11.5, 11.8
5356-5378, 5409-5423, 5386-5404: 1.7 Angstrom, 11.9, 11.7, 11.8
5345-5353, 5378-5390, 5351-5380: -3.0 Angstrom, 10.9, 10.3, 10.6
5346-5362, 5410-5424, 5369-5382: 0.6 Angstrom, 12.2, 11.6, 12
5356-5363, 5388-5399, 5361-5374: 1.7 Angstrom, 13.5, 10.6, 12.8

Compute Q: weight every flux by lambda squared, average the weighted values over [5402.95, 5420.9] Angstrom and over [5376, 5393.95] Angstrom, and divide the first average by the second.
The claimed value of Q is 1.16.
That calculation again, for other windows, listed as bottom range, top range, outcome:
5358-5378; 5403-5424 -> 1.03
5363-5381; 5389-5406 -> 1.03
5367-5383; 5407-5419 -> 1.08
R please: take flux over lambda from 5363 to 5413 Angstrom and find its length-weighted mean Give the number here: 11.3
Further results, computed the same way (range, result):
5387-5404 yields 10.7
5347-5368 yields 11.9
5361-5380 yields 11.3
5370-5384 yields 11.4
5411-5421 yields 11.9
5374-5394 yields 10.8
